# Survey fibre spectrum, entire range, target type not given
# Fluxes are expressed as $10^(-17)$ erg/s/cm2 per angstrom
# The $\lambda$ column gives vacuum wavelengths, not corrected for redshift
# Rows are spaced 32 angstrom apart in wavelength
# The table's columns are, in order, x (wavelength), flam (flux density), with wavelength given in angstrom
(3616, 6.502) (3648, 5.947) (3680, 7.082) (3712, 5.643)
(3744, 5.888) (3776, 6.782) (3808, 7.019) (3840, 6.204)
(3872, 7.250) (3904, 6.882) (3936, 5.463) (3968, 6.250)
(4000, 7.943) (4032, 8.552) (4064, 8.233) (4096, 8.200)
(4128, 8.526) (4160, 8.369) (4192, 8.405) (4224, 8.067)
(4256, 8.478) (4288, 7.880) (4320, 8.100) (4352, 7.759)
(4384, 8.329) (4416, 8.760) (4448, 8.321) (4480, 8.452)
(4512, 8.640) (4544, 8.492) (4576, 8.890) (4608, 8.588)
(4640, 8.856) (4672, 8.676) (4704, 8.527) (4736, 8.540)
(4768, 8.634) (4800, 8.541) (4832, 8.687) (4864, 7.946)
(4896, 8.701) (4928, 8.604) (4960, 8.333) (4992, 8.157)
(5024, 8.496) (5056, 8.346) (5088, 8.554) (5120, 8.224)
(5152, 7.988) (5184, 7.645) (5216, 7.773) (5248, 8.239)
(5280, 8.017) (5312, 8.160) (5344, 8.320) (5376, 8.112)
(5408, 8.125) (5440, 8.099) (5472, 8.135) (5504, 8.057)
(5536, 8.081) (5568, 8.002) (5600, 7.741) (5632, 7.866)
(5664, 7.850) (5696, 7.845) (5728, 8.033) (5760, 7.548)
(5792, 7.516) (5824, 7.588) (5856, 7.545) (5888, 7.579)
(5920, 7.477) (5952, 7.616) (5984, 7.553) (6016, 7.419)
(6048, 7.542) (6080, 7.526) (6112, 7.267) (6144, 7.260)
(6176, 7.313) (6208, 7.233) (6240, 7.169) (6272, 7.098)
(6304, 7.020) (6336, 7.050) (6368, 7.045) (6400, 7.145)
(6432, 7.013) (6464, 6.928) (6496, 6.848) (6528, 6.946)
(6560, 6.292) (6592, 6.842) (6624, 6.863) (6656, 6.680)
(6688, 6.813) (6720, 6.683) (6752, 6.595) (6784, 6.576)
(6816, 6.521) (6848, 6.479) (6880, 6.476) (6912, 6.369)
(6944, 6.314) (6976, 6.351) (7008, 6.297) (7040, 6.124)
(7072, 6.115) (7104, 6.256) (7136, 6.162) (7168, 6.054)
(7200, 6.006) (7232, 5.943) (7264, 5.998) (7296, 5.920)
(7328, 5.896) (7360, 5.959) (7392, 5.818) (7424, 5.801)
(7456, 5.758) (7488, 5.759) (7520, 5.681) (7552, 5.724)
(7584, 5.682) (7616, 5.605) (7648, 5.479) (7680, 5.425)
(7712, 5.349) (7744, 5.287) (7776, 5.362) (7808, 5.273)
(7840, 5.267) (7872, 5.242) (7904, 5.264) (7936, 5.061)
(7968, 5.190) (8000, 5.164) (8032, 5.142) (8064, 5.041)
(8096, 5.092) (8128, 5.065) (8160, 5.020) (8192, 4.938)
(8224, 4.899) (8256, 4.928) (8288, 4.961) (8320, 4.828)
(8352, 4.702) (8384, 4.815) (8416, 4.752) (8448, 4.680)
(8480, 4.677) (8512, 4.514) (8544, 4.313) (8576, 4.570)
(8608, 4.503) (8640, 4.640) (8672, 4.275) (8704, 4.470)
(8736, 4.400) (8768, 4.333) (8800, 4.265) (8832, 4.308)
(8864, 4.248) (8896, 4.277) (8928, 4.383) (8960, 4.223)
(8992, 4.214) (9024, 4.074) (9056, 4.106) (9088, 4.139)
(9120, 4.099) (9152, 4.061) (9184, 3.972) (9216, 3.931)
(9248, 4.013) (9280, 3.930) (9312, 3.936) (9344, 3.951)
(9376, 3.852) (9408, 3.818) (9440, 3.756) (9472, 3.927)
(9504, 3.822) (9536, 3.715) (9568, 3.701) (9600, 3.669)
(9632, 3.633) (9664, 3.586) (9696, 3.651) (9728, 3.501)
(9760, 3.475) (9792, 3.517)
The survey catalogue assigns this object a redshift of 0.000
